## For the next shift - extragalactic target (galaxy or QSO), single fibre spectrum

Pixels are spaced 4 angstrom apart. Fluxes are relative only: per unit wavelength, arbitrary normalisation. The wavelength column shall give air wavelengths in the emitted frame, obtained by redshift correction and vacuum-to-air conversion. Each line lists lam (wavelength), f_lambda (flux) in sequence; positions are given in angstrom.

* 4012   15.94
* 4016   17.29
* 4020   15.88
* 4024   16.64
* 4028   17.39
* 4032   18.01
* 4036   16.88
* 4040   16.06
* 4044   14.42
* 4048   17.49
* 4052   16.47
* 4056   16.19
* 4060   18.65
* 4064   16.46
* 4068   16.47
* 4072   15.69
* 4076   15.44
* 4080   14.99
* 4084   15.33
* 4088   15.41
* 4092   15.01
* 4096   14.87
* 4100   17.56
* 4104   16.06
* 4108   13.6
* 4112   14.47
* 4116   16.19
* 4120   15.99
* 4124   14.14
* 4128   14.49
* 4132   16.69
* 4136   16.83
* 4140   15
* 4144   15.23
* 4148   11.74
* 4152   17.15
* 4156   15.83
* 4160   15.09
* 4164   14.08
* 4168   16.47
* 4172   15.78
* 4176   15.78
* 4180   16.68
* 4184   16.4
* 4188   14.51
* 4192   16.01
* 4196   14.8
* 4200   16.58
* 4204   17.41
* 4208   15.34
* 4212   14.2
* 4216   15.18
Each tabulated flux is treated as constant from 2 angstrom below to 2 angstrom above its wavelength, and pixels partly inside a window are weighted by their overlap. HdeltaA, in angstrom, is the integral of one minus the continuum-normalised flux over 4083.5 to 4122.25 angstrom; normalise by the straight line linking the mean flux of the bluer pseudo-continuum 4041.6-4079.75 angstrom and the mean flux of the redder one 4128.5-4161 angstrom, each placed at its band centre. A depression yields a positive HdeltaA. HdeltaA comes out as 1.0 angstrom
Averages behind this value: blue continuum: 16.3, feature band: 15.4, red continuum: 15.4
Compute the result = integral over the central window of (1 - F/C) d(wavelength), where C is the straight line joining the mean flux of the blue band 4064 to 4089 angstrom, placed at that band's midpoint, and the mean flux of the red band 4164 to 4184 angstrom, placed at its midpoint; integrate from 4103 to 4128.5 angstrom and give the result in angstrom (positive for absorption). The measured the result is 1.29 angstrom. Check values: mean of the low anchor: 15.6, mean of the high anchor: 16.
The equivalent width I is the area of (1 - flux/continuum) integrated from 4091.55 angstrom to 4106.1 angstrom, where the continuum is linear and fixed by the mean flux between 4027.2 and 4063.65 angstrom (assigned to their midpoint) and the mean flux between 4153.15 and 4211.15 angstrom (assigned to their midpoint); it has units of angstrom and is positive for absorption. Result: 0.39 angstrom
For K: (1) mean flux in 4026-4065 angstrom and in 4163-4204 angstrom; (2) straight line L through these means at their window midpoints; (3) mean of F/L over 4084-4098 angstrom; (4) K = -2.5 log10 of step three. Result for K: 0.09 mag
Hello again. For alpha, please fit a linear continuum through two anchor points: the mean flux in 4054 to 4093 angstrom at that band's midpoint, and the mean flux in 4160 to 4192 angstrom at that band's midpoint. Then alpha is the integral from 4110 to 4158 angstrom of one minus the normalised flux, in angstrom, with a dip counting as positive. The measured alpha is 1.5 angstrom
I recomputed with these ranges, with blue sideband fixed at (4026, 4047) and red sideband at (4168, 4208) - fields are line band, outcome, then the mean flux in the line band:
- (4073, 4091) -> 1.2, 15.3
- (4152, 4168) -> 0.6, 15.5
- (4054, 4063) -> -0.4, 17.3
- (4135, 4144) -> 0.3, 15.7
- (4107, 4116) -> 1.0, 14.6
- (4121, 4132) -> 0.9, 14.9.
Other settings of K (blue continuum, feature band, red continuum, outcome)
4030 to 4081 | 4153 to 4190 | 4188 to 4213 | 0.01 mag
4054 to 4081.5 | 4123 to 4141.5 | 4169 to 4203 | 0.04 mag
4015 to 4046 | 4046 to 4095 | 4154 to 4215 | 0.01 mag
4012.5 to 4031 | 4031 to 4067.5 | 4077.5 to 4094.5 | -0.04 mag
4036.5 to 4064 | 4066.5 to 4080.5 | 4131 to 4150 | 0.03 mag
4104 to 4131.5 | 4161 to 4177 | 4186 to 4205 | 0.00 mag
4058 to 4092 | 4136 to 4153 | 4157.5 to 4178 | 0.05 mag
